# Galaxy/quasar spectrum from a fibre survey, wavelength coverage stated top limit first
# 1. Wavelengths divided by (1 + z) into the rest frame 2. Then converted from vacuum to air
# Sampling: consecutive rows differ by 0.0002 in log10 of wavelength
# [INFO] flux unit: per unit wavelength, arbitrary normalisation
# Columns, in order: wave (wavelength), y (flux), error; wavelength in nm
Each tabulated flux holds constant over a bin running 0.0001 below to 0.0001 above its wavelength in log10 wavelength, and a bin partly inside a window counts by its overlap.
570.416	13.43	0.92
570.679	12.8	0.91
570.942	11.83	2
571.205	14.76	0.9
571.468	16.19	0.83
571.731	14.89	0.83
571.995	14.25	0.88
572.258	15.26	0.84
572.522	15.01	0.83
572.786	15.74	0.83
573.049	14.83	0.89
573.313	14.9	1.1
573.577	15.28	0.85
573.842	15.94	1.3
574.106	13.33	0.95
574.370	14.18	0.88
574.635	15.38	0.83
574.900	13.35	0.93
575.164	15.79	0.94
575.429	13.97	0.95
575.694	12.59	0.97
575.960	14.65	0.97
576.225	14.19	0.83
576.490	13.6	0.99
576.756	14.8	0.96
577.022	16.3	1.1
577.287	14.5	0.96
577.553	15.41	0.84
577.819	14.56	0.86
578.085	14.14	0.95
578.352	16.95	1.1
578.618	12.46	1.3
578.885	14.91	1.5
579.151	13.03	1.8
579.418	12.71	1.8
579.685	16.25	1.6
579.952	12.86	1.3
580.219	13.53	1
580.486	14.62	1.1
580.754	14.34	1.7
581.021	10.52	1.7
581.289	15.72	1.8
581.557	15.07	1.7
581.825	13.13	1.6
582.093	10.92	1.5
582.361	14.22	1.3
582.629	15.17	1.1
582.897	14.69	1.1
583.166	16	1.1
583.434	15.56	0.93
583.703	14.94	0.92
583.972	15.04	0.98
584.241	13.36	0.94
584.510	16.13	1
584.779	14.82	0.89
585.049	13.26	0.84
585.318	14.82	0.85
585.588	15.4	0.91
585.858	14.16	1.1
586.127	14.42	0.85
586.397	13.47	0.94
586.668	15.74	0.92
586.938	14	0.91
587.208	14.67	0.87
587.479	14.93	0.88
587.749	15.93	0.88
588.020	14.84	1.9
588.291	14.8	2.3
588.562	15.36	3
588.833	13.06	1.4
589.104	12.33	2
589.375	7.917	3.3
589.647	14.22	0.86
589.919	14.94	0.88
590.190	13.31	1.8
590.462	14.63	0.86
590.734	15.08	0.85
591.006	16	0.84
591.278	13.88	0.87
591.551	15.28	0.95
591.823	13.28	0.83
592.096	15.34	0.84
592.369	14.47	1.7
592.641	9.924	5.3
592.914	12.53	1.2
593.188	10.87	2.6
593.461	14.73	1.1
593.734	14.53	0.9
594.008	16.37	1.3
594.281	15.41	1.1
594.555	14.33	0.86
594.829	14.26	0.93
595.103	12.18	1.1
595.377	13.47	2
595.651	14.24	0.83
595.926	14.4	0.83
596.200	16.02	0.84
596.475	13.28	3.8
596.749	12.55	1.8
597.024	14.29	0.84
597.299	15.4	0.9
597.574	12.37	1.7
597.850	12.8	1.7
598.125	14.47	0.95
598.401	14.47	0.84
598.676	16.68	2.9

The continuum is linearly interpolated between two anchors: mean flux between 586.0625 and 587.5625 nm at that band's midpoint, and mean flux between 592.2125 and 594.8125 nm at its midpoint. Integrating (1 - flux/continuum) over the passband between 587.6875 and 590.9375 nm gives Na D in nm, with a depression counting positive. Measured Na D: 0.08 nm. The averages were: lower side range 14.5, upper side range 13.7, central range 13.9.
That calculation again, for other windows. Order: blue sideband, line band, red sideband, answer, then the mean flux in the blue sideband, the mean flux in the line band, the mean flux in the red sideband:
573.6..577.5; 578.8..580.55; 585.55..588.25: 0.079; 14.5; 13.9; 14.7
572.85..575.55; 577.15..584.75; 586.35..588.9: 0.219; 14.7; 14.3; 14.8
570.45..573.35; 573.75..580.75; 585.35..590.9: 0.023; 14.5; 14.4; 14.2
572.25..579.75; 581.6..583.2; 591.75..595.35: 0.035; 14.6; 14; 13.7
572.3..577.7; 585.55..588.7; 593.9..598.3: -0.096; 14.7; 14.8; 14.1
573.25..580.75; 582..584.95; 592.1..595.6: -0.109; 14.4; 14.7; 13.7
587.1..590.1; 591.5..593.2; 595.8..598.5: 0.096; 13.9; 13.2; 14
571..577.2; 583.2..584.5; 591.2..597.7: -0.058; 14.7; 15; 13.9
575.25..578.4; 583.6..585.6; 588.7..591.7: -0.086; 14.6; 14.7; 13.7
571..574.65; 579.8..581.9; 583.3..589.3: 0.132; 14.9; 13.8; 14.5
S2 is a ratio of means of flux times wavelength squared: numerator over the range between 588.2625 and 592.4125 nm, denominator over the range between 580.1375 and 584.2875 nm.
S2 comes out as 1.01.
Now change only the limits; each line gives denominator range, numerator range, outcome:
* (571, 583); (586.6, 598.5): 1.03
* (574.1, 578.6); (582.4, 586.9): 1.04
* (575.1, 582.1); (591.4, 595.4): 1.03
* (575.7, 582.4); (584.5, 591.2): 1.04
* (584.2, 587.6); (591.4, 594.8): 0.98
